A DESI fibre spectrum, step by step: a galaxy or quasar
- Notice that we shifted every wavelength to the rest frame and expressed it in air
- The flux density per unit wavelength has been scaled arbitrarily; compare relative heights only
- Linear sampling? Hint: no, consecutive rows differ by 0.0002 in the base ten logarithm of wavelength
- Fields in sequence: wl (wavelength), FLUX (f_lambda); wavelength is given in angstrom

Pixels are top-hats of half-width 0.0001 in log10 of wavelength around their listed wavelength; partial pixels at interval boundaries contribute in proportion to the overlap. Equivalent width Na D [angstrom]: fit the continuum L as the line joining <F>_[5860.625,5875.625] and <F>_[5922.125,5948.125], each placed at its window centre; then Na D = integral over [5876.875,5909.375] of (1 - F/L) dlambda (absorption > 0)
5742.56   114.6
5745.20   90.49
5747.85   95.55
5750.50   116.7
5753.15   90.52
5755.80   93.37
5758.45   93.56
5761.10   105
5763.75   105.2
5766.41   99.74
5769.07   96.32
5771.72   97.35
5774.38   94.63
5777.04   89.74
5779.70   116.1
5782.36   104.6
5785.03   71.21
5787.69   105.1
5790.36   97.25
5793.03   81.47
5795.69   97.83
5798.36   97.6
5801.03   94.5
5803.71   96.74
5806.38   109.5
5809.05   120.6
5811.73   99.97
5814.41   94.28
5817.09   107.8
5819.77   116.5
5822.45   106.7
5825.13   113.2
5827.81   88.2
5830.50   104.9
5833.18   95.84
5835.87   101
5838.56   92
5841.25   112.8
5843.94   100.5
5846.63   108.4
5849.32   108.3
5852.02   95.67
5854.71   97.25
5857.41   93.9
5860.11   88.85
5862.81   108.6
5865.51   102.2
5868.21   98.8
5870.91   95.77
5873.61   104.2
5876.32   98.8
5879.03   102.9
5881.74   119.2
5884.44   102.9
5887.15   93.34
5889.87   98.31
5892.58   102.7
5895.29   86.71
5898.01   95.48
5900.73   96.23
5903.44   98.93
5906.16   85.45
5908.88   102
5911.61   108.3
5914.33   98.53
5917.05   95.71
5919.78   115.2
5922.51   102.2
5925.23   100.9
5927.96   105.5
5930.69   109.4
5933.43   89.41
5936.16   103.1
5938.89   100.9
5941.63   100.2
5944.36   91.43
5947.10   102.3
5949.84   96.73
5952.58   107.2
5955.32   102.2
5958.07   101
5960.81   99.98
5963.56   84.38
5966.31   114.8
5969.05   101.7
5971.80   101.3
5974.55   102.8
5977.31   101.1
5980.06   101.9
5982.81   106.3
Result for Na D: 0.7 angstrom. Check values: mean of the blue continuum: 101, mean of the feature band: 98.6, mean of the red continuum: 100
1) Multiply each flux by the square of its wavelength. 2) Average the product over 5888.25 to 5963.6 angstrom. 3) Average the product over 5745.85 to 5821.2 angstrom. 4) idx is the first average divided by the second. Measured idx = 1.0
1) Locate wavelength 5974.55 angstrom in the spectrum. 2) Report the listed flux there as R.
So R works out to 102.8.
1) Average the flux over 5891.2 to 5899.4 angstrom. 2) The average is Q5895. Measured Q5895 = 95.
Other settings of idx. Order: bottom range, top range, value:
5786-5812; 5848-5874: 1.02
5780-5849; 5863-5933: 1.03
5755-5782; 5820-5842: 1.05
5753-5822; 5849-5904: 1.03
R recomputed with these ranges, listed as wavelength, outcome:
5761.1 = 105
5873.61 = 104.2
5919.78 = 115.2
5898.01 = 95.48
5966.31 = 114.8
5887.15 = 93.34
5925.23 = 100.9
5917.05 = 95.71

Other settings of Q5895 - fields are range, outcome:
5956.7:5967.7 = 100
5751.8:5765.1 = 97.6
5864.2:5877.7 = 100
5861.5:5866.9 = 105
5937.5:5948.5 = 98.8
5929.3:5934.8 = 99.4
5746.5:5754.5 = 101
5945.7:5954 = 102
